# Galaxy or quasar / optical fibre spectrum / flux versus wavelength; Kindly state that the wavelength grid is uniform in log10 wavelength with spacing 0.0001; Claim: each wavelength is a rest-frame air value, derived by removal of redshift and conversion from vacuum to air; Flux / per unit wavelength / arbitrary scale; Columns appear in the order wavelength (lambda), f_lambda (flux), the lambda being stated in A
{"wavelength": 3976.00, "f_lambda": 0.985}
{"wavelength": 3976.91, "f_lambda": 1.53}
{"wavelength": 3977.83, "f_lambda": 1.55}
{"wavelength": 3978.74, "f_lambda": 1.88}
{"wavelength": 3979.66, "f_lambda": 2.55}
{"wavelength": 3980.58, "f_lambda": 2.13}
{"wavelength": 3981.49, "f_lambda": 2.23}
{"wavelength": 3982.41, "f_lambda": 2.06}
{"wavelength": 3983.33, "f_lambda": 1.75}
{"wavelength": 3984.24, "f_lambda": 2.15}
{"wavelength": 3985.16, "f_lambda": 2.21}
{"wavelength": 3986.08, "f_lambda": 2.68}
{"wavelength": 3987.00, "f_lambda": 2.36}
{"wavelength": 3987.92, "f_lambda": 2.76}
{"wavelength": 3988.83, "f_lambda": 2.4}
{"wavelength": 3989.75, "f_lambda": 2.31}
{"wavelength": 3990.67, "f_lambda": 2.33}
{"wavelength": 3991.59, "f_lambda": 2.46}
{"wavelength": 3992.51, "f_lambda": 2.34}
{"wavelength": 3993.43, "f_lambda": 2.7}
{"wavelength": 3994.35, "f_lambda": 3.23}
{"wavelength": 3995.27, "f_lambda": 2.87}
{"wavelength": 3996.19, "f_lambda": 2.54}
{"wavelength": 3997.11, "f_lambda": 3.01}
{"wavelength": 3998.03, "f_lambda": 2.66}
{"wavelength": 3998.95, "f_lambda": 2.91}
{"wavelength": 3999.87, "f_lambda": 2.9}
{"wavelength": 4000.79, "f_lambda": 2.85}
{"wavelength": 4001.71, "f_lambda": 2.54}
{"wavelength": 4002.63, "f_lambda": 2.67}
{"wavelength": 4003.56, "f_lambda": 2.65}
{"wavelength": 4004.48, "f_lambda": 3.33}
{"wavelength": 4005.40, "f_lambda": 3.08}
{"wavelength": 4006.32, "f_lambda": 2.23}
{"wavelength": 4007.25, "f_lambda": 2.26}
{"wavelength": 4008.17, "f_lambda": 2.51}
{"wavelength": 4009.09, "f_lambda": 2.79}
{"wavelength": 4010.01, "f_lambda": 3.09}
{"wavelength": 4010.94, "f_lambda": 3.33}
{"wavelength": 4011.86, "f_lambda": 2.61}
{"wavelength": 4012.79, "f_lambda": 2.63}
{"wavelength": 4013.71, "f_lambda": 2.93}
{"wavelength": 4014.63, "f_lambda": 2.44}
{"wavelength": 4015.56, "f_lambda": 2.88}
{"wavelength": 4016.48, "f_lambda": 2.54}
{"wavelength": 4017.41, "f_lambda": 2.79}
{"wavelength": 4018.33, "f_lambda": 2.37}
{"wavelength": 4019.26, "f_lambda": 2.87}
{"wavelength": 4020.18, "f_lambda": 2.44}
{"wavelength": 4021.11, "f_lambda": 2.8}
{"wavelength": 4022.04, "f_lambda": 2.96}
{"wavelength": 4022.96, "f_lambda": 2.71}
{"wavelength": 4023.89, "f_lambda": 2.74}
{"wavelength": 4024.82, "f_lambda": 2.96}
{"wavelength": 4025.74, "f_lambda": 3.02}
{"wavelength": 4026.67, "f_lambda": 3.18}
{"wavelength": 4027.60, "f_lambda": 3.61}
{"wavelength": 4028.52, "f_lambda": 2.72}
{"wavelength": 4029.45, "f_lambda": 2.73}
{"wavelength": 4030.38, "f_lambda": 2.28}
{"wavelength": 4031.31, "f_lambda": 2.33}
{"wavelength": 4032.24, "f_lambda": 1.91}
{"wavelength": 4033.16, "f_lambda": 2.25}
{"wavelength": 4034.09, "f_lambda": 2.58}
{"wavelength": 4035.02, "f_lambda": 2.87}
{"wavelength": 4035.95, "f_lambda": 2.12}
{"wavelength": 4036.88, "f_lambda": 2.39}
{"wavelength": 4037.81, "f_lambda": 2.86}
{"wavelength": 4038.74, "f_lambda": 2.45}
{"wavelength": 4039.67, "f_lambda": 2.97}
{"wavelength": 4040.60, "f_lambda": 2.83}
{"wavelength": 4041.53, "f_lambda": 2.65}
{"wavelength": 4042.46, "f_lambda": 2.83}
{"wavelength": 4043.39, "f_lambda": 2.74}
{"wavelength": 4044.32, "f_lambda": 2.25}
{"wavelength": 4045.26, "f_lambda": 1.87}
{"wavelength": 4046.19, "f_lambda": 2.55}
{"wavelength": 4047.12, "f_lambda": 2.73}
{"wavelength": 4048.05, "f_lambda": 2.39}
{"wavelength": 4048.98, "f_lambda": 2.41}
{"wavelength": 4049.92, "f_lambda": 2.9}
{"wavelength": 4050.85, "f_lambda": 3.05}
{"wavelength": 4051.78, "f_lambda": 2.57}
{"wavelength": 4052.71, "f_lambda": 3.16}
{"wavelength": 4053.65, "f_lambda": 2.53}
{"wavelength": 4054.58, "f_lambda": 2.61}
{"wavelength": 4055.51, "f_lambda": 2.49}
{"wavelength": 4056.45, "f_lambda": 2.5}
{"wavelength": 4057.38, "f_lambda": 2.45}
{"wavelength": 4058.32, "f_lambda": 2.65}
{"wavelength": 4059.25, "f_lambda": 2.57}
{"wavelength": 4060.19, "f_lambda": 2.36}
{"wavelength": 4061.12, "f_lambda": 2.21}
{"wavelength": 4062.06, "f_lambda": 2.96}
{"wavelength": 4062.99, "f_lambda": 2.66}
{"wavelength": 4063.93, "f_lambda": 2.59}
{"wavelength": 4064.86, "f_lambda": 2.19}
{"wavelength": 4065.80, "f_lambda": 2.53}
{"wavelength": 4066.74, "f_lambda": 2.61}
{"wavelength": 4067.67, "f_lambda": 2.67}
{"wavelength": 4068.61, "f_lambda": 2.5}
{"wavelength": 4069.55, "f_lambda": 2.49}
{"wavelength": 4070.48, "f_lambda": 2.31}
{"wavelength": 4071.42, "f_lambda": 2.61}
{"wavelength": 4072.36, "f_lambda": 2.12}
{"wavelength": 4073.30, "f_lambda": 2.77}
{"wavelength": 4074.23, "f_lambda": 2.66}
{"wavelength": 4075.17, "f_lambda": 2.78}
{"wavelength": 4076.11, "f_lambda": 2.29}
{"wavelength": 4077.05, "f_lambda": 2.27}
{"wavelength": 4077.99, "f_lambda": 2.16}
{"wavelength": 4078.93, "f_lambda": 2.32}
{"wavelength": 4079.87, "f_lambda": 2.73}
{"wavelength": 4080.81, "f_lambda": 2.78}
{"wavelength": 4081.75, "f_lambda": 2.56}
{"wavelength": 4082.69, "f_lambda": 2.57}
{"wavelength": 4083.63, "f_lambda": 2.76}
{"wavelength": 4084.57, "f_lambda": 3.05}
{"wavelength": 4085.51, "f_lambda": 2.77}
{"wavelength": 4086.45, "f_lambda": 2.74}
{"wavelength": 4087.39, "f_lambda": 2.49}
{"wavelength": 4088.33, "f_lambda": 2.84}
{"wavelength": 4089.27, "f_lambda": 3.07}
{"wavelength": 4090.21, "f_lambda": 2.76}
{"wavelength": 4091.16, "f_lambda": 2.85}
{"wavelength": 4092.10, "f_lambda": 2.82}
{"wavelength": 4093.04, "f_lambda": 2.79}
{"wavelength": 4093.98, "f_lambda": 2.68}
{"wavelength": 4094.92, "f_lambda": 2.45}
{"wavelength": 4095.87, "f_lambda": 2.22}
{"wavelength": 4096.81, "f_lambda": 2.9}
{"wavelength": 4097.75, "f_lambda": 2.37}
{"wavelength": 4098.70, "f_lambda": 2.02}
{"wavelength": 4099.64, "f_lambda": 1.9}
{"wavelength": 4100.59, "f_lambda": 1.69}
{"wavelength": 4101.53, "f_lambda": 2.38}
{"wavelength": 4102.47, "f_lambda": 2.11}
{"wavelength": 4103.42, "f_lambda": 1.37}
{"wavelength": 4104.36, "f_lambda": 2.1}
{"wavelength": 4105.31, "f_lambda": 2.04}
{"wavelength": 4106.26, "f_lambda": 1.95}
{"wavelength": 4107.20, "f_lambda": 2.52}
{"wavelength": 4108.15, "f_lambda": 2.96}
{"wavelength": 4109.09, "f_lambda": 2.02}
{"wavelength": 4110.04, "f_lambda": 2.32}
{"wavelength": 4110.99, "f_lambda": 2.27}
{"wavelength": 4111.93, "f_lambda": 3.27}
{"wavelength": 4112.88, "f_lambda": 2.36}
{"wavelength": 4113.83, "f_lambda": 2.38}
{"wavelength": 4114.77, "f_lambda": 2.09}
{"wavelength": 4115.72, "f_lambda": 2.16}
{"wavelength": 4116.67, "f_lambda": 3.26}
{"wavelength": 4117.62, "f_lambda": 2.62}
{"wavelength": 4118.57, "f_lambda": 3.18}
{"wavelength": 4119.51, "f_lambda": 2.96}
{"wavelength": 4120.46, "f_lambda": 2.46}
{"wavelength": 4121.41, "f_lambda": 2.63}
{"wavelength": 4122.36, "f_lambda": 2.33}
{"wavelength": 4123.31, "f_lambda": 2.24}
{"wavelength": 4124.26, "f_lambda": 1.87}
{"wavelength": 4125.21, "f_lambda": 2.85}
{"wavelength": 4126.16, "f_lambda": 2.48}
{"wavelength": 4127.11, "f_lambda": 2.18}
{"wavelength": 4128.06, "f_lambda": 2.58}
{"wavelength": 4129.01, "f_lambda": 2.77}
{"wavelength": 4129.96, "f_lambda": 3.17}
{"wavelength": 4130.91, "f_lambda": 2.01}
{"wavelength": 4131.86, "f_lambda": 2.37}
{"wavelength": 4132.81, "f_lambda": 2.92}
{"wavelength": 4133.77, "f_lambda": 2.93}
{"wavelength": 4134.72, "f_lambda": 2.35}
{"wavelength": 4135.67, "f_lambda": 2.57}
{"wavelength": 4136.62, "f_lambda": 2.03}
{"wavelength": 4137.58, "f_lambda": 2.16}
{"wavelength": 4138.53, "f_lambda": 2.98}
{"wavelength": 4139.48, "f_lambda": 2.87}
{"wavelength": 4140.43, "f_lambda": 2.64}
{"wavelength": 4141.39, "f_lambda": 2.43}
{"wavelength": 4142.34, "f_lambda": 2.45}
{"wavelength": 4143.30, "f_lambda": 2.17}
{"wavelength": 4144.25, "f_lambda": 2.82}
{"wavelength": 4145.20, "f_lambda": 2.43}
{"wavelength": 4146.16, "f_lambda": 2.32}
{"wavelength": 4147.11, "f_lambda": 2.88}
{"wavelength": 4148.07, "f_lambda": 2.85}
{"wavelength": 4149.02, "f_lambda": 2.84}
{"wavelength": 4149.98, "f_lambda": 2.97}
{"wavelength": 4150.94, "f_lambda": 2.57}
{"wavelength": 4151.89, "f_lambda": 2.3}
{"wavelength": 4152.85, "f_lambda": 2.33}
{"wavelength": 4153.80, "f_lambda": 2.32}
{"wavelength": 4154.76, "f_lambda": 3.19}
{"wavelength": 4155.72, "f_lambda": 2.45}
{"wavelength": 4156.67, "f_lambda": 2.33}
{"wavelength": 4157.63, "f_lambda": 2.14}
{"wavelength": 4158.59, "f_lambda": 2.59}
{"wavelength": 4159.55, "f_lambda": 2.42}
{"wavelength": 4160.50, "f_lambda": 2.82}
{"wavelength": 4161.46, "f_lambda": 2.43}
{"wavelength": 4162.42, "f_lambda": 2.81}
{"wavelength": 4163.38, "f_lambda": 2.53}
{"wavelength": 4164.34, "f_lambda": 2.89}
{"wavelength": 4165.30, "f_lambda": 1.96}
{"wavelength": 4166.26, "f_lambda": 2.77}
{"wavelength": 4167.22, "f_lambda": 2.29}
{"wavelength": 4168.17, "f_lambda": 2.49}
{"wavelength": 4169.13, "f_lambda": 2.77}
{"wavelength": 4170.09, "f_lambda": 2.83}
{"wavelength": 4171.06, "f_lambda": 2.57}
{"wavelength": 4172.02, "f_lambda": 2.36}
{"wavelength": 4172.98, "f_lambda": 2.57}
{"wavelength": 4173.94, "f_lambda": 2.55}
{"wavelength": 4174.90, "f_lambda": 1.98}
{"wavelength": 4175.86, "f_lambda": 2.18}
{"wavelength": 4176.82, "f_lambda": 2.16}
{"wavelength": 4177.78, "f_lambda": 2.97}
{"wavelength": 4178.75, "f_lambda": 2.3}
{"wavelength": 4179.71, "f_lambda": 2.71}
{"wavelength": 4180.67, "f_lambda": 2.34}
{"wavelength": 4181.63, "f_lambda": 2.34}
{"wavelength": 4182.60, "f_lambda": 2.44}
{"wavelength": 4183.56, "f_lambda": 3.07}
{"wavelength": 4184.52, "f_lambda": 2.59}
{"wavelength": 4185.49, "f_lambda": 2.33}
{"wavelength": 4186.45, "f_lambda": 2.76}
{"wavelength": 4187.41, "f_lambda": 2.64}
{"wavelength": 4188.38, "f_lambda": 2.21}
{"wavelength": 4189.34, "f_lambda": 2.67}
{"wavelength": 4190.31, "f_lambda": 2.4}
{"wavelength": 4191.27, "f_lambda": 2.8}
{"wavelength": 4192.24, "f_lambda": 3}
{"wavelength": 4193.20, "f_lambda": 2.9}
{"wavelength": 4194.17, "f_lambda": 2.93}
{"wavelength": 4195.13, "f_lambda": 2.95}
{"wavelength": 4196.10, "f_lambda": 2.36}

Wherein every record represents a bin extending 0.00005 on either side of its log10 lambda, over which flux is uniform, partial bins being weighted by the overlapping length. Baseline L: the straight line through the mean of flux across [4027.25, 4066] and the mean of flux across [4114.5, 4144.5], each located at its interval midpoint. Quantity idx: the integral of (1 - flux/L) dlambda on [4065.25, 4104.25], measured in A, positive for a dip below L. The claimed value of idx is 0.9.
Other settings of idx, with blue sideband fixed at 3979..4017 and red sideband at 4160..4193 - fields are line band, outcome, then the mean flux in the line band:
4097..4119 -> 2.1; 2.32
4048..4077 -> 0.2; 2.57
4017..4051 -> -0.7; 2.65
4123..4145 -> 0.4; 2.52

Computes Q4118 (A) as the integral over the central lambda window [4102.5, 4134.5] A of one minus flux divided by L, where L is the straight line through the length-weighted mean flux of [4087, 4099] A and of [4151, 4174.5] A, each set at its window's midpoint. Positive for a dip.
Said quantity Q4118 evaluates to 1.6 A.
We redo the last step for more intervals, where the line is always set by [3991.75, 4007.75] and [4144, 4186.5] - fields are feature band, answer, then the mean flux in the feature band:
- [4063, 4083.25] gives 1.1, 2.5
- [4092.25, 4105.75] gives 2.0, 2.23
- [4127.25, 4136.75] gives 0.0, 2.58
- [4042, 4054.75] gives 0.3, 2.61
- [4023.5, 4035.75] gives 0.1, 2.69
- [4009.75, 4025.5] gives -0.3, 2.77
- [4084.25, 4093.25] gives -0.6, 2.82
